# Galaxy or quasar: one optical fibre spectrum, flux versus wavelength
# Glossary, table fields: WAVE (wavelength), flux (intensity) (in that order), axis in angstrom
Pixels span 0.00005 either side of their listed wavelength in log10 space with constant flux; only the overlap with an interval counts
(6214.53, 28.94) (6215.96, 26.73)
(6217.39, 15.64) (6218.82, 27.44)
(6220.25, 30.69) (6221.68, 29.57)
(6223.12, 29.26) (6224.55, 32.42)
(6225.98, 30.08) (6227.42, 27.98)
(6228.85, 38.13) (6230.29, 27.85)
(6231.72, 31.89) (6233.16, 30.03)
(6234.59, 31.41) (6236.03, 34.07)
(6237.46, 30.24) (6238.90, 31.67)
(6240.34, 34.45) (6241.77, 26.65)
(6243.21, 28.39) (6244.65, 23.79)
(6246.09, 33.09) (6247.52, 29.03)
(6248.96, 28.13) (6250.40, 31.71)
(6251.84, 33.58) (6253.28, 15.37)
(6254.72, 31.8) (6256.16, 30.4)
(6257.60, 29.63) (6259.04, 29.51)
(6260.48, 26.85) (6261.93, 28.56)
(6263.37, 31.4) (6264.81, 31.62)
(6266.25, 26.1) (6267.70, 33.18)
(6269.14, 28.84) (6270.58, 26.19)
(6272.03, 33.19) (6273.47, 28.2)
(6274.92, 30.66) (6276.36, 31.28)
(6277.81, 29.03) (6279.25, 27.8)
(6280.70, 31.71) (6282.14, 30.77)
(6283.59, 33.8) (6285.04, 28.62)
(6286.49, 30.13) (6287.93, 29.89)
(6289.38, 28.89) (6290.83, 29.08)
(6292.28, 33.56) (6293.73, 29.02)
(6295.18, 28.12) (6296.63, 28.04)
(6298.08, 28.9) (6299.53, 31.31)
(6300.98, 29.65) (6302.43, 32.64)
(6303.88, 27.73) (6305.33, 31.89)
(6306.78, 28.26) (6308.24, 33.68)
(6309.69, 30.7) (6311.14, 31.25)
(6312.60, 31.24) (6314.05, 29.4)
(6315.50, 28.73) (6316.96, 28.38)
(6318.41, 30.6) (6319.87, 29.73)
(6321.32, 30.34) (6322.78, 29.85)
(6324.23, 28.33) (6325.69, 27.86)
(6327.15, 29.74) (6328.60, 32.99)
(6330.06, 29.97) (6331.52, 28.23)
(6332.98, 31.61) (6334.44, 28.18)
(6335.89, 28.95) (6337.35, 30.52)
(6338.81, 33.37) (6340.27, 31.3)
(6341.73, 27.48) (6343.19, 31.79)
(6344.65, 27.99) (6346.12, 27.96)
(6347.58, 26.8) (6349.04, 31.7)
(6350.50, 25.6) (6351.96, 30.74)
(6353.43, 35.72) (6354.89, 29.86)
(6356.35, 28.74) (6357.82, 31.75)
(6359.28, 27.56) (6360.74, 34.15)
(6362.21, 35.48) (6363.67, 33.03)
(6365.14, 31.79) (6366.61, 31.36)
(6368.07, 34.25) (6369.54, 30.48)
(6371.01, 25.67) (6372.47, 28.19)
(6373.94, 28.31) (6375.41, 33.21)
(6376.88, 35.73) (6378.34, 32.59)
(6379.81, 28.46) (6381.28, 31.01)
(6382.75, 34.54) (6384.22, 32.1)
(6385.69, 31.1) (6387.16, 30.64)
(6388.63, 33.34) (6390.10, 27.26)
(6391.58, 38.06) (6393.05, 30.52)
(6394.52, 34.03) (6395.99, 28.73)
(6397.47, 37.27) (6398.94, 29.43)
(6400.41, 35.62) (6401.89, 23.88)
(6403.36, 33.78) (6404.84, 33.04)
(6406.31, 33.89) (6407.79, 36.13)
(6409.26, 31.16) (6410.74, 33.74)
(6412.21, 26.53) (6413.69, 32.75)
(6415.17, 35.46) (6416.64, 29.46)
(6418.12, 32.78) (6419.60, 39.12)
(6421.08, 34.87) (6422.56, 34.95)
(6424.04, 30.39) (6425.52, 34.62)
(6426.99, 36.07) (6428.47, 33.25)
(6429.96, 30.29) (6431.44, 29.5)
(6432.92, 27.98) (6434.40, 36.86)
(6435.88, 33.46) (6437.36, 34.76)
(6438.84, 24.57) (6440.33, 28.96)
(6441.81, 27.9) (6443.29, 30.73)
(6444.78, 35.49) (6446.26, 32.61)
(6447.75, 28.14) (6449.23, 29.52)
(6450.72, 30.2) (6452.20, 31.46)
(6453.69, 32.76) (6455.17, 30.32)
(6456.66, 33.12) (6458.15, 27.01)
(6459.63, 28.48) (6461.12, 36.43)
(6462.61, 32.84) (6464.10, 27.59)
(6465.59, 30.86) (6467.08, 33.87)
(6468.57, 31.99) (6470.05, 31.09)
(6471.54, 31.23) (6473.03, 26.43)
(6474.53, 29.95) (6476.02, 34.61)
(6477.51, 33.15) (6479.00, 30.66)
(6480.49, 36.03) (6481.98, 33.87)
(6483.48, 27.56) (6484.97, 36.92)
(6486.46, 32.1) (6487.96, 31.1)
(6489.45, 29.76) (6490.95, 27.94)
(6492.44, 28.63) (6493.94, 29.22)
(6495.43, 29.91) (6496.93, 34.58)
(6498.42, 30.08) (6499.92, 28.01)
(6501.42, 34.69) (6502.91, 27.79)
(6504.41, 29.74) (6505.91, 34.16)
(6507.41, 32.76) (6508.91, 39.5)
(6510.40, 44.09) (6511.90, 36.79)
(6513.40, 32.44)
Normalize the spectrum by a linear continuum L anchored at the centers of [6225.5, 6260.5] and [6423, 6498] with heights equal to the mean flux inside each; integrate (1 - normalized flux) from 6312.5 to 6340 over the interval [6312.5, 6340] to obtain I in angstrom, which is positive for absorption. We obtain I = 0.50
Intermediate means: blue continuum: 29.9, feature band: 29.9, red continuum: 31.3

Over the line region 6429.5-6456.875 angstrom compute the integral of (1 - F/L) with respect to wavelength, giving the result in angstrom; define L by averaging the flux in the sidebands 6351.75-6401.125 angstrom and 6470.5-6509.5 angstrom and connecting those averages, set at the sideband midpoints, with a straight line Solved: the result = 0.6 angstrom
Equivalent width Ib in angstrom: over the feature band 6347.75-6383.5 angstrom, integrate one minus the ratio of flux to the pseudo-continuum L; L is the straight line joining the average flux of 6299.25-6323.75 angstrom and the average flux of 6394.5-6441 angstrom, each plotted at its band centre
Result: 0.2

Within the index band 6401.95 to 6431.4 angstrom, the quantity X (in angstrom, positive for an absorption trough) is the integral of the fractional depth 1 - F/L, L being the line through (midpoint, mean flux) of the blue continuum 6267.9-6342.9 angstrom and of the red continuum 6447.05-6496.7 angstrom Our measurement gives -2.1 angstrom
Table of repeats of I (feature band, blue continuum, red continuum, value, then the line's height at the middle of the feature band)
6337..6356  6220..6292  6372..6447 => 0.7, 31.2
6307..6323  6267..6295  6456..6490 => 0.1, 30.4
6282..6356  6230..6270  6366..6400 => 1.6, 30.7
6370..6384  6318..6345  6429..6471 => -0.2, 30.4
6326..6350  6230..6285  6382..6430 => 1.2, 31.4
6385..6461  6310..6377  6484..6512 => -1.3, 31.4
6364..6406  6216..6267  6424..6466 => -1.3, 30.7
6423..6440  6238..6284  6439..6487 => -0.5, 31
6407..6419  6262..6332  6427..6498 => -0.6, 30.9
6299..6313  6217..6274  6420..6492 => -0.3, 30.1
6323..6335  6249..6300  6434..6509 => 0.2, 30.1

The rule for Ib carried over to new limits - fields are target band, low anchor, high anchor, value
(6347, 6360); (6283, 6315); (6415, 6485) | 0.39 angstrom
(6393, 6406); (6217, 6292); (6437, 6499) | -0.57 angstrom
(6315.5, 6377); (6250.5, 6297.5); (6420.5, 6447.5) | 0.72 angstrom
